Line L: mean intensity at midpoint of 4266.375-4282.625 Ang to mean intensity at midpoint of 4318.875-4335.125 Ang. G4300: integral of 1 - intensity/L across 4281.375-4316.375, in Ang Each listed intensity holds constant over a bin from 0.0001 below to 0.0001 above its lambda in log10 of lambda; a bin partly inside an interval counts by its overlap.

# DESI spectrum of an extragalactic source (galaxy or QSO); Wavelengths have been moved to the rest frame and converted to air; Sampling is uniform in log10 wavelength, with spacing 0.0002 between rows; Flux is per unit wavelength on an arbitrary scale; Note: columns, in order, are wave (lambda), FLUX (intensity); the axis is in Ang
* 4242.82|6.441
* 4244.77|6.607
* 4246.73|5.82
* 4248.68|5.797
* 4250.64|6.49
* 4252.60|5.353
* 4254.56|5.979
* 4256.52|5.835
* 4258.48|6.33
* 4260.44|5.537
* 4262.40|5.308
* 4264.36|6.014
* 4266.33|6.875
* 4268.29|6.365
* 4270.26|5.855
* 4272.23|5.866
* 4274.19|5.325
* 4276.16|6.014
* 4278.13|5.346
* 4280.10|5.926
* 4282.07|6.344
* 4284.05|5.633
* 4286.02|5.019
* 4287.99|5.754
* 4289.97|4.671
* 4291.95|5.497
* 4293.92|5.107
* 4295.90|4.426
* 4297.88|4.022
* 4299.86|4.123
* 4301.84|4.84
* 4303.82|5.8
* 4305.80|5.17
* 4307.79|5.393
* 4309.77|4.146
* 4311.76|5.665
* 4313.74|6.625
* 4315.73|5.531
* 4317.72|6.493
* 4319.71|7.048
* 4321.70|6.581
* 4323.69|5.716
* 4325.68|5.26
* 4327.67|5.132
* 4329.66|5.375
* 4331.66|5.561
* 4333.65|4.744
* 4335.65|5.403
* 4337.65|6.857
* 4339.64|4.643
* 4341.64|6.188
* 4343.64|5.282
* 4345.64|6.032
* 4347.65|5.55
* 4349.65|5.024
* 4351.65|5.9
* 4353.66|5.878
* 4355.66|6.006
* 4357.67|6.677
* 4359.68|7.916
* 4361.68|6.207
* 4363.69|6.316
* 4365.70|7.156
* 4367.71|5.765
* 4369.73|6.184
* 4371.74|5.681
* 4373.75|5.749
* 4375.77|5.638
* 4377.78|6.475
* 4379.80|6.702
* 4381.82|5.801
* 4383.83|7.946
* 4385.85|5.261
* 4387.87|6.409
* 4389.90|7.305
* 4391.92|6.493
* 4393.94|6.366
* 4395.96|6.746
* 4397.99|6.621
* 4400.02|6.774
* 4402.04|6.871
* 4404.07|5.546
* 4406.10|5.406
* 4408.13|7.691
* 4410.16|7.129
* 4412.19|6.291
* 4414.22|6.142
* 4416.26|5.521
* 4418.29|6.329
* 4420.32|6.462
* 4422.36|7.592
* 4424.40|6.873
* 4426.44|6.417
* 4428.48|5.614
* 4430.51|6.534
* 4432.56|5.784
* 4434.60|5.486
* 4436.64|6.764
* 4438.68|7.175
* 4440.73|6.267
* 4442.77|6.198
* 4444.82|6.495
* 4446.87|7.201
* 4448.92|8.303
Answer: 3.6 Ang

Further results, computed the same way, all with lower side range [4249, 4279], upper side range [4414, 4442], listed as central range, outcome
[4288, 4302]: 2.9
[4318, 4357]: 2.5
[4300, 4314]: 1.8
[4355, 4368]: -1.0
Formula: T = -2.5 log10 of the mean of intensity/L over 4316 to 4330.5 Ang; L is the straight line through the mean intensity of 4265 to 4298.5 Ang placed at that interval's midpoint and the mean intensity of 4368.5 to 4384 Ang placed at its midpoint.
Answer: -0.020 mag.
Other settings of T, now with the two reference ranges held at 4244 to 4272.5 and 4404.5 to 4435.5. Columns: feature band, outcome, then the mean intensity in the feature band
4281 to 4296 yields 0.13 mag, 5.36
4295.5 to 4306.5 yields 0.27 mag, 4.74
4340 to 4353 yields 0.11 mag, 5.61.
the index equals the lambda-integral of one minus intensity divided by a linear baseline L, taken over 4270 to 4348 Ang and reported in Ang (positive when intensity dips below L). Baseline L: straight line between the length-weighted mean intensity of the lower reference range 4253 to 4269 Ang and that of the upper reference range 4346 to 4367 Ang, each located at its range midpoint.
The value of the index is 8.0 Ang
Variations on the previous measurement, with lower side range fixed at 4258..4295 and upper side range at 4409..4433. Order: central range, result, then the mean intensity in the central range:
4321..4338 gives 1.2 Ang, 5.56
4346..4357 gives 0.6 Ang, 5.72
